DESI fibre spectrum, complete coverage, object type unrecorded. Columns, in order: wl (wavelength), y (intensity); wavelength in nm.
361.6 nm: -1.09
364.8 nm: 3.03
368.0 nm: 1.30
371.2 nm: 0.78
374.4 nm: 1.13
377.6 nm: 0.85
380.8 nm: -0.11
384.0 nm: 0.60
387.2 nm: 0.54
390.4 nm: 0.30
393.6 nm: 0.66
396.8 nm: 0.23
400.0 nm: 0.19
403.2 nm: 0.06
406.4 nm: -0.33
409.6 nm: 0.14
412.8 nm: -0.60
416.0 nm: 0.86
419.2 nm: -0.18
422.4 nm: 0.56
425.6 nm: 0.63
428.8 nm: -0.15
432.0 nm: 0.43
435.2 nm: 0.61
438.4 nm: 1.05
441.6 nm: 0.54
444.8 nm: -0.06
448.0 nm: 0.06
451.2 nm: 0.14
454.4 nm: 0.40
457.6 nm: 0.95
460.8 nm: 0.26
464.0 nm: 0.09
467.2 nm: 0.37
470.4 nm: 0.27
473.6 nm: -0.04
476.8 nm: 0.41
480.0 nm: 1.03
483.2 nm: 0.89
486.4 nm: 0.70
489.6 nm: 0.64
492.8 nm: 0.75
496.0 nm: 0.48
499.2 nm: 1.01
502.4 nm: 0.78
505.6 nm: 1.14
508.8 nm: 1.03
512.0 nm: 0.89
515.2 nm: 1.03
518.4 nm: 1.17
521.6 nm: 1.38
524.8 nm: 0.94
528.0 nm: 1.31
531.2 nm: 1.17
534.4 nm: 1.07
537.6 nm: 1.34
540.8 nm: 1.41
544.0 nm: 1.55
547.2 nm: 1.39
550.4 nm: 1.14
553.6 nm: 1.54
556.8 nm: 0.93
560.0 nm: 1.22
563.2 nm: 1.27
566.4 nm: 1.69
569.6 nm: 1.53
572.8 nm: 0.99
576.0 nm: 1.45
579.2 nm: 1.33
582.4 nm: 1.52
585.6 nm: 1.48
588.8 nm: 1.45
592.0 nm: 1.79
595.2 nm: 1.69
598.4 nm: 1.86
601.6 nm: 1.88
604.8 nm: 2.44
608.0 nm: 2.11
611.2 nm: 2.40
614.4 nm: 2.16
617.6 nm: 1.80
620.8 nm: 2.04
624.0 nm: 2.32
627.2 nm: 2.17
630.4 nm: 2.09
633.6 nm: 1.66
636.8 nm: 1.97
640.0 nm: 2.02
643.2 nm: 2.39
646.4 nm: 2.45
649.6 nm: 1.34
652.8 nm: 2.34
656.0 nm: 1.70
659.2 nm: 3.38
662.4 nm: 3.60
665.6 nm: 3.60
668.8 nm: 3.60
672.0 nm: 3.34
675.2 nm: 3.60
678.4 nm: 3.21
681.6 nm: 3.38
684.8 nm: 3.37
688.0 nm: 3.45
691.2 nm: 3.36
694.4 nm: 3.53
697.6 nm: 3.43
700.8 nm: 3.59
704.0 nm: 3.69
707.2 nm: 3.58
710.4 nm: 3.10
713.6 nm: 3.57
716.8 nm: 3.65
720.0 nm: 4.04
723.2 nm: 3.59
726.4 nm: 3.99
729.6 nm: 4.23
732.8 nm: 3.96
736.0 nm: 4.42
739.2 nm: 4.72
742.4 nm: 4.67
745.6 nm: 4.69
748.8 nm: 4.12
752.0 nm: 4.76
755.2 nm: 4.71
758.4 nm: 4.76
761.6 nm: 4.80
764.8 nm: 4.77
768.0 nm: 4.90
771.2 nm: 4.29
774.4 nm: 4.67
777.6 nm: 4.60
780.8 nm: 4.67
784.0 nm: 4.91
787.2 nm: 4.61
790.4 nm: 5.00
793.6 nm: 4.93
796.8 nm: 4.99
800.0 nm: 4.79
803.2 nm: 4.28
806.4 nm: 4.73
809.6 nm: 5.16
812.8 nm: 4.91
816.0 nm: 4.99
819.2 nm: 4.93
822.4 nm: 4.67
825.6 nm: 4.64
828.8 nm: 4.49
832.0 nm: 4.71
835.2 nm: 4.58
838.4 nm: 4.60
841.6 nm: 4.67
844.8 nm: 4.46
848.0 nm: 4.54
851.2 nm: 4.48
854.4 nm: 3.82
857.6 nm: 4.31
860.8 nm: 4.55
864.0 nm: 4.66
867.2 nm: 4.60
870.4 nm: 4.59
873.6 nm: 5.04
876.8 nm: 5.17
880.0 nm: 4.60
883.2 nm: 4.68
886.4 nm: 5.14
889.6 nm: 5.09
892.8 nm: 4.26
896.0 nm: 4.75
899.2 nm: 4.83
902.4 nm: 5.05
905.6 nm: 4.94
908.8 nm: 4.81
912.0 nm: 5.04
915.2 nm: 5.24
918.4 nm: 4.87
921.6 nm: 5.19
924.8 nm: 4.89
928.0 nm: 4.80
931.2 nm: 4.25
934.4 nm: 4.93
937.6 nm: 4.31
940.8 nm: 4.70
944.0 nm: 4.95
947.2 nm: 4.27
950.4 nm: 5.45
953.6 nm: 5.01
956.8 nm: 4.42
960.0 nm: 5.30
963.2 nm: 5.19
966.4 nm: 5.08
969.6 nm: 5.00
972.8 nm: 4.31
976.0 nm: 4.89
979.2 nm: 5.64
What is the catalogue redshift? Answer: 0.651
